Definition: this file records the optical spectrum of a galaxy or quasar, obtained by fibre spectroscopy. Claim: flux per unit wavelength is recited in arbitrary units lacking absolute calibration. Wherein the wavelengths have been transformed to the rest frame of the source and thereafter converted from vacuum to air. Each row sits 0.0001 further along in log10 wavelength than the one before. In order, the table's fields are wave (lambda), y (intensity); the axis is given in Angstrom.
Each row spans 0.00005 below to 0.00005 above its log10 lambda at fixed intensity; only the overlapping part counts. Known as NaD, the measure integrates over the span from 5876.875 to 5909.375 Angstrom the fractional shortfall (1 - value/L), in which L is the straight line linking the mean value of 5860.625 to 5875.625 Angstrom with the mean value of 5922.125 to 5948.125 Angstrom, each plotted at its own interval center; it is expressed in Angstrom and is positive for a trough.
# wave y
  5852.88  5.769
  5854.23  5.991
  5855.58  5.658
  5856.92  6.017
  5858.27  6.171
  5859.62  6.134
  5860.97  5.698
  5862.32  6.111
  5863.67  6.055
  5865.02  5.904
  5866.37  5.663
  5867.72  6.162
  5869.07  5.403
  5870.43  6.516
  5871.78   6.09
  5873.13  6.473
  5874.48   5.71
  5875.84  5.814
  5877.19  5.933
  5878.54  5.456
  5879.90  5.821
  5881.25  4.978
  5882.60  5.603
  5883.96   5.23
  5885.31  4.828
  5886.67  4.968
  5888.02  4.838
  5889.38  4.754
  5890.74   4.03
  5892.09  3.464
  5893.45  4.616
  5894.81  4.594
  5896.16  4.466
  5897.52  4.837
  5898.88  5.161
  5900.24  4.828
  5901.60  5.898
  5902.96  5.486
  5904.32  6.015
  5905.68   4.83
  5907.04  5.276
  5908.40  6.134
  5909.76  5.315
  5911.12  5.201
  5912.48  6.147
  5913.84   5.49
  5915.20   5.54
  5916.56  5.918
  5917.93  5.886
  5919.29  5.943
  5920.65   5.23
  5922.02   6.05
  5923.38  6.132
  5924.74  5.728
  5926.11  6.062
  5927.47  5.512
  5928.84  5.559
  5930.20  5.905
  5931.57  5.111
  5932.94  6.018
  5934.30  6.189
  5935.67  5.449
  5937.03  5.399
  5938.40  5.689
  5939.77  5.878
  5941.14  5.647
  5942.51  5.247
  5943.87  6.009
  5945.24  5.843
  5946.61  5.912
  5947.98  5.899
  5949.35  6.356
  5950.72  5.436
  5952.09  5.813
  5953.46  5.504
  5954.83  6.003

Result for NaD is 4.5 Angstrom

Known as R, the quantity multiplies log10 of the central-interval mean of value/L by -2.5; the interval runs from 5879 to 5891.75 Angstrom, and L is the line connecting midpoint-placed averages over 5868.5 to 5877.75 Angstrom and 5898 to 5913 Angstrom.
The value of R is 0.17 mag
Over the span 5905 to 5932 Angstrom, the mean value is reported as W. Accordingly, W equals 5.65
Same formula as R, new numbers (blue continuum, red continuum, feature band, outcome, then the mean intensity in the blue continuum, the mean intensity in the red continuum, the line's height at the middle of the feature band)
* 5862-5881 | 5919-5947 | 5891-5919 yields 0.11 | 5.91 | 5.73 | 5.81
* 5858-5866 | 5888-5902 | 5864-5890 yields -0.04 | 5.99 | 4.65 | 5.38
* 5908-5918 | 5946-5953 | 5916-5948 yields 0.00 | 5.68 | 5.87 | 5.78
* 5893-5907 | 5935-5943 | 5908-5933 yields -0.08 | 5.09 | 5.56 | 5.33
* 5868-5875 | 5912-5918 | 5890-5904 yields 0.23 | 6.05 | 5.77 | 5.89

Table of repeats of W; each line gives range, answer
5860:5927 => 5.48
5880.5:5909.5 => 5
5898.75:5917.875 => 5.54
